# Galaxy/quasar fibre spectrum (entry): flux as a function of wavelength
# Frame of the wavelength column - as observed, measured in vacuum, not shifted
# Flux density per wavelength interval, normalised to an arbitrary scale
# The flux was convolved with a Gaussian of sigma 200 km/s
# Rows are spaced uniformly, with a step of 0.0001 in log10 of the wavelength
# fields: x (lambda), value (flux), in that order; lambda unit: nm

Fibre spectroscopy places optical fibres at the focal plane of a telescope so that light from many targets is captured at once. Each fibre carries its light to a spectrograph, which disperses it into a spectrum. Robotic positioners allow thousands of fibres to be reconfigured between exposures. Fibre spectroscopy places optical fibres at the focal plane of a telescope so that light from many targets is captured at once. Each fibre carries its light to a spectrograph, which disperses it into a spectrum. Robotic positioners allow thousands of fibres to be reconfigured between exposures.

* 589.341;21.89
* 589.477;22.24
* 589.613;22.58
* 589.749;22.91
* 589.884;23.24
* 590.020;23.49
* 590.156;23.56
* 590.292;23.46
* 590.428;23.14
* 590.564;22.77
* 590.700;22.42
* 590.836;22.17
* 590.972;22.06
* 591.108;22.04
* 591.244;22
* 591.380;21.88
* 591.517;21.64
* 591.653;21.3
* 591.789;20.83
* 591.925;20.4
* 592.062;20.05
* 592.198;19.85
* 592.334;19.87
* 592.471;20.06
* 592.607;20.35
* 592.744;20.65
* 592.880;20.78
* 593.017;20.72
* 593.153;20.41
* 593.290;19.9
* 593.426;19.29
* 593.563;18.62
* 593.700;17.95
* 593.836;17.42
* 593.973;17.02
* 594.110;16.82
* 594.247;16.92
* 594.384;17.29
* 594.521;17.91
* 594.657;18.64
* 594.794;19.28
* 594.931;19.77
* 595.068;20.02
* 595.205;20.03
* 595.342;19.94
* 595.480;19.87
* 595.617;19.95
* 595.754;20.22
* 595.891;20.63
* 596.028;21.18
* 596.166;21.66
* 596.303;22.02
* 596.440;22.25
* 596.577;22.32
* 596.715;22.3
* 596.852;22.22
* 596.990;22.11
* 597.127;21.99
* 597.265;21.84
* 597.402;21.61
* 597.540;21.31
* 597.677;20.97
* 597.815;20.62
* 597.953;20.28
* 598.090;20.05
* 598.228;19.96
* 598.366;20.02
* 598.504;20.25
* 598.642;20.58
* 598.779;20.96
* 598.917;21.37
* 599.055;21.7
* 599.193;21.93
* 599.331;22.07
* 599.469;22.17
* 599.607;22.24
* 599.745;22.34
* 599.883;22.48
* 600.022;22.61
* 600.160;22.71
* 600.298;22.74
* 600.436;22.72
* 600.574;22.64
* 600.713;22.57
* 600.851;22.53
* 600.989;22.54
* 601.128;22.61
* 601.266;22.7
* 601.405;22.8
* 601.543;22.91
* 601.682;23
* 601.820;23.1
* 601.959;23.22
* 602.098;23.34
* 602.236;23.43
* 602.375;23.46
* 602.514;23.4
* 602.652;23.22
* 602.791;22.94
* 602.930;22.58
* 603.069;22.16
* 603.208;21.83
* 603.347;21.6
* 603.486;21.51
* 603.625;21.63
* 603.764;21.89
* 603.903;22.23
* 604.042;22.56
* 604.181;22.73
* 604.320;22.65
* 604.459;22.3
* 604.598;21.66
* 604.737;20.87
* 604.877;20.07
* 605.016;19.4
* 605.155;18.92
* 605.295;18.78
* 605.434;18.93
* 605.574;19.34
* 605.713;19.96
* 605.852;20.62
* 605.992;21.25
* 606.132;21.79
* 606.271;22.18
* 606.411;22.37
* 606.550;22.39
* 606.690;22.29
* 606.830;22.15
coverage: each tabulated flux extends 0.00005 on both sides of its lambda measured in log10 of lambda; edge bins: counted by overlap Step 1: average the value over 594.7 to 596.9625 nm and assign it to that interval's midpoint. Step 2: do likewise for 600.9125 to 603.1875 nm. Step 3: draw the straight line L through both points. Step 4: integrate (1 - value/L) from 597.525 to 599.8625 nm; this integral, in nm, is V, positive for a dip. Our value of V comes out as 0.07 nm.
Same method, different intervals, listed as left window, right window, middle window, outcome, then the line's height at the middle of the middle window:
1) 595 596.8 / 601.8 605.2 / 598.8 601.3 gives -0.09 nm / 21.6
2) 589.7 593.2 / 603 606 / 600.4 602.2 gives -0.14 nm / 21.2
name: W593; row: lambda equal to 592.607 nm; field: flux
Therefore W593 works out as 20.35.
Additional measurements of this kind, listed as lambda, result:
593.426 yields 19.29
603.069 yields 22.16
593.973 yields 17.02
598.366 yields 20.02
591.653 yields 21.3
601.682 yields 23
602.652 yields 23.22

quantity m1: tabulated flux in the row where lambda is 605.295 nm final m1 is 18.78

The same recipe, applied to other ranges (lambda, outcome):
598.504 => 20.25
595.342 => 19.94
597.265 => 21.84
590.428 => 23.14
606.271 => 22.18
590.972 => 22.06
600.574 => 22.64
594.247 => 16.92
